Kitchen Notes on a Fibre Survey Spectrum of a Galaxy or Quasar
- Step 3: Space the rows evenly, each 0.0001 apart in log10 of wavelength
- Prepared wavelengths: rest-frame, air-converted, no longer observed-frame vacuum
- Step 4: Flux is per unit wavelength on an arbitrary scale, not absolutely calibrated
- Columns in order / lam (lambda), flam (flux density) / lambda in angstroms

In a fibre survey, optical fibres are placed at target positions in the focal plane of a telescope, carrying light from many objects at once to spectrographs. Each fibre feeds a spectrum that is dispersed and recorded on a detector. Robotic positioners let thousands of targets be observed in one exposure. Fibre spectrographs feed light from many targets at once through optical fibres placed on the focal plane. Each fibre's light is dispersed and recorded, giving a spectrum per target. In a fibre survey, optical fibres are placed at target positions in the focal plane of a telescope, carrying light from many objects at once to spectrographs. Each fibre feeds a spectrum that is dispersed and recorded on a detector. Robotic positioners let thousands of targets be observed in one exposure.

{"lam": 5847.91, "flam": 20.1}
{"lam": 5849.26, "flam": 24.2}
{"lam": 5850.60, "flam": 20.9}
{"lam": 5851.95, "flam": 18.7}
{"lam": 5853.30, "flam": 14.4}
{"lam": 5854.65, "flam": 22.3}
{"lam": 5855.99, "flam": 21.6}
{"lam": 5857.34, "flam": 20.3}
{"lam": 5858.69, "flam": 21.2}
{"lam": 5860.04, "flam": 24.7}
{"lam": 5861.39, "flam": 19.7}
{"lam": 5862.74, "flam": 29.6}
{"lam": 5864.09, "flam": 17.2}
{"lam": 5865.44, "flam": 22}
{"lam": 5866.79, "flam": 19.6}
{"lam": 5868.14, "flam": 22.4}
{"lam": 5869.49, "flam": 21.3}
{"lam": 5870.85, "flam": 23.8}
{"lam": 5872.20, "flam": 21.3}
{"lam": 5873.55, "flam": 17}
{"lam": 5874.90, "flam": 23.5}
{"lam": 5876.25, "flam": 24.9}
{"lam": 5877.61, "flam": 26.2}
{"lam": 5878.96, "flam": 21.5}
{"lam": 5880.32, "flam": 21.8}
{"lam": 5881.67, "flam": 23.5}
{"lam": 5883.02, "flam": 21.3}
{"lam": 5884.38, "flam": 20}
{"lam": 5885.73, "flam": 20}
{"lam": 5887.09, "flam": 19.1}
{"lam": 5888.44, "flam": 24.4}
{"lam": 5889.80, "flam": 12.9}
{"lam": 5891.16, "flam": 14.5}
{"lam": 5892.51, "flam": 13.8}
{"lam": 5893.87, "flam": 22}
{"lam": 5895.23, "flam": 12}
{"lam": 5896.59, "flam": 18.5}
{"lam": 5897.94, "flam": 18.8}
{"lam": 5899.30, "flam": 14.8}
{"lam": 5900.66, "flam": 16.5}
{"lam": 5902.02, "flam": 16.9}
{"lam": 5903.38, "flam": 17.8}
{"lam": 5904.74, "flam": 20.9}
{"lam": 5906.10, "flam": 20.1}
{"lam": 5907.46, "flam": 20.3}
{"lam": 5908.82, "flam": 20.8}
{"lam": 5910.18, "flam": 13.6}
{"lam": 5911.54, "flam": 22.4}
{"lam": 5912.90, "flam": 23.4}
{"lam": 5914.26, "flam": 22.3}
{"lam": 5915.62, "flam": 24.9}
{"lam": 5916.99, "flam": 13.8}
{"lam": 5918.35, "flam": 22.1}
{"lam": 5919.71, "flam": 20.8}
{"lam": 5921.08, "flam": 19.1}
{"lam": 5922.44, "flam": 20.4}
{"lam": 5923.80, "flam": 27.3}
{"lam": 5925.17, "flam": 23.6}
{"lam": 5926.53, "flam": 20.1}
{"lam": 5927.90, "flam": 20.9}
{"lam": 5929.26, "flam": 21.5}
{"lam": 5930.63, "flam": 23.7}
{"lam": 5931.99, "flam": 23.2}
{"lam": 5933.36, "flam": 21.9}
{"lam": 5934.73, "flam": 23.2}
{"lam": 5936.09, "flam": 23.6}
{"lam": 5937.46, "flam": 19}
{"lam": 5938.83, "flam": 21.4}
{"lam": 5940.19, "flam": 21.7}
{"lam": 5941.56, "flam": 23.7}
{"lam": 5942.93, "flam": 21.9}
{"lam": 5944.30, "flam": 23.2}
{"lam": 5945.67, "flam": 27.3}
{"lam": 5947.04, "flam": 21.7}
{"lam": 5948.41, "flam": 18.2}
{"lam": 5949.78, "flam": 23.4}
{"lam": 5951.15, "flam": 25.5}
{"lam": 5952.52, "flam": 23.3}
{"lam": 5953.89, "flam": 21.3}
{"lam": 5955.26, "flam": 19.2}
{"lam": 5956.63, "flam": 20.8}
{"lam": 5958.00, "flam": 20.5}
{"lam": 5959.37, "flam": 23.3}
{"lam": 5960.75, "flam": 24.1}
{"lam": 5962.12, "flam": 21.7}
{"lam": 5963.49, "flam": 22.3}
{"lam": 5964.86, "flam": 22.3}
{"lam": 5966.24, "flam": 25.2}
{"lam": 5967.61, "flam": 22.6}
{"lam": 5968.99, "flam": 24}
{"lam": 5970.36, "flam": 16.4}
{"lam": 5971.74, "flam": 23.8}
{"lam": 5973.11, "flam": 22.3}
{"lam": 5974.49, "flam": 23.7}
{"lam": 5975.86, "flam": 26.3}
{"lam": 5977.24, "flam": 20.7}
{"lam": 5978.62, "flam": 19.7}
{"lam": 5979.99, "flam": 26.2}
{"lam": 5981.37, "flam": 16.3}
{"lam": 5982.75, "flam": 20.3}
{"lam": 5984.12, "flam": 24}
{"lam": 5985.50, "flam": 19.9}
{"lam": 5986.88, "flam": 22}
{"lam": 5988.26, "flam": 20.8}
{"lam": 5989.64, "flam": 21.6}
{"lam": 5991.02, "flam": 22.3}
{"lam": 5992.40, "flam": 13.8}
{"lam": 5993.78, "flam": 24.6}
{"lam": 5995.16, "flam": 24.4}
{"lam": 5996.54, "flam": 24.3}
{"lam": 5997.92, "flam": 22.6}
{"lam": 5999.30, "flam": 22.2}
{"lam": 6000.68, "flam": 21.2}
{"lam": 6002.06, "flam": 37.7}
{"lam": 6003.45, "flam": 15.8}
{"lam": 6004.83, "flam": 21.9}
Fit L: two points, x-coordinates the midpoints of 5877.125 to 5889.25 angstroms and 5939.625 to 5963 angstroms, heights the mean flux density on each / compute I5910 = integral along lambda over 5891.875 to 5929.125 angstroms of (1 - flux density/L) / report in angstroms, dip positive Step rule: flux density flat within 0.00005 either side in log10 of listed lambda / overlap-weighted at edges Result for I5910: 4.2 angstroms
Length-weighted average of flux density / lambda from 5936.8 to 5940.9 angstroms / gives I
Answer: 20.7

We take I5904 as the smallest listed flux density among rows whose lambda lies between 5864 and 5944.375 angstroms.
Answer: 12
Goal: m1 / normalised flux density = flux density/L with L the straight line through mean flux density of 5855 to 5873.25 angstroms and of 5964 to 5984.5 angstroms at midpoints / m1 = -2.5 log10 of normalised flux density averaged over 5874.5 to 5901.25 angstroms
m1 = 0.13 mag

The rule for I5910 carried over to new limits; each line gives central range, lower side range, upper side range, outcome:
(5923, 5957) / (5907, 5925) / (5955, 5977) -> -1.22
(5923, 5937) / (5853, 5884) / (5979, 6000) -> -0.68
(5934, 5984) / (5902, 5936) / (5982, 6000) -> -1.81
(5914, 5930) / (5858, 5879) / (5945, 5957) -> 0.66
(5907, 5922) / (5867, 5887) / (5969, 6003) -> 1.18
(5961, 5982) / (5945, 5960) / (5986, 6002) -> 0.02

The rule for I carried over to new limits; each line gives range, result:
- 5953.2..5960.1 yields 21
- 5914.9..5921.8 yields 20.1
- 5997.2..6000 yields 22.4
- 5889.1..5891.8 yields 13.7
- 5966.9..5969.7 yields 23.3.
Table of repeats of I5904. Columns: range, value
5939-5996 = 13.8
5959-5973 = 16.4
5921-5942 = 19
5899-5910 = 14.8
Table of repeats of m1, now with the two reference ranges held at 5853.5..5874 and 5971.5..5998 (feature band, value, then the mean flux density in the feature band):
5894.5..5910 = 0.21 mag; 17.8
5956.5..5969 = -0.04 mag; 22.7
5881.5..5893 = 0.15 mag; 18.7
